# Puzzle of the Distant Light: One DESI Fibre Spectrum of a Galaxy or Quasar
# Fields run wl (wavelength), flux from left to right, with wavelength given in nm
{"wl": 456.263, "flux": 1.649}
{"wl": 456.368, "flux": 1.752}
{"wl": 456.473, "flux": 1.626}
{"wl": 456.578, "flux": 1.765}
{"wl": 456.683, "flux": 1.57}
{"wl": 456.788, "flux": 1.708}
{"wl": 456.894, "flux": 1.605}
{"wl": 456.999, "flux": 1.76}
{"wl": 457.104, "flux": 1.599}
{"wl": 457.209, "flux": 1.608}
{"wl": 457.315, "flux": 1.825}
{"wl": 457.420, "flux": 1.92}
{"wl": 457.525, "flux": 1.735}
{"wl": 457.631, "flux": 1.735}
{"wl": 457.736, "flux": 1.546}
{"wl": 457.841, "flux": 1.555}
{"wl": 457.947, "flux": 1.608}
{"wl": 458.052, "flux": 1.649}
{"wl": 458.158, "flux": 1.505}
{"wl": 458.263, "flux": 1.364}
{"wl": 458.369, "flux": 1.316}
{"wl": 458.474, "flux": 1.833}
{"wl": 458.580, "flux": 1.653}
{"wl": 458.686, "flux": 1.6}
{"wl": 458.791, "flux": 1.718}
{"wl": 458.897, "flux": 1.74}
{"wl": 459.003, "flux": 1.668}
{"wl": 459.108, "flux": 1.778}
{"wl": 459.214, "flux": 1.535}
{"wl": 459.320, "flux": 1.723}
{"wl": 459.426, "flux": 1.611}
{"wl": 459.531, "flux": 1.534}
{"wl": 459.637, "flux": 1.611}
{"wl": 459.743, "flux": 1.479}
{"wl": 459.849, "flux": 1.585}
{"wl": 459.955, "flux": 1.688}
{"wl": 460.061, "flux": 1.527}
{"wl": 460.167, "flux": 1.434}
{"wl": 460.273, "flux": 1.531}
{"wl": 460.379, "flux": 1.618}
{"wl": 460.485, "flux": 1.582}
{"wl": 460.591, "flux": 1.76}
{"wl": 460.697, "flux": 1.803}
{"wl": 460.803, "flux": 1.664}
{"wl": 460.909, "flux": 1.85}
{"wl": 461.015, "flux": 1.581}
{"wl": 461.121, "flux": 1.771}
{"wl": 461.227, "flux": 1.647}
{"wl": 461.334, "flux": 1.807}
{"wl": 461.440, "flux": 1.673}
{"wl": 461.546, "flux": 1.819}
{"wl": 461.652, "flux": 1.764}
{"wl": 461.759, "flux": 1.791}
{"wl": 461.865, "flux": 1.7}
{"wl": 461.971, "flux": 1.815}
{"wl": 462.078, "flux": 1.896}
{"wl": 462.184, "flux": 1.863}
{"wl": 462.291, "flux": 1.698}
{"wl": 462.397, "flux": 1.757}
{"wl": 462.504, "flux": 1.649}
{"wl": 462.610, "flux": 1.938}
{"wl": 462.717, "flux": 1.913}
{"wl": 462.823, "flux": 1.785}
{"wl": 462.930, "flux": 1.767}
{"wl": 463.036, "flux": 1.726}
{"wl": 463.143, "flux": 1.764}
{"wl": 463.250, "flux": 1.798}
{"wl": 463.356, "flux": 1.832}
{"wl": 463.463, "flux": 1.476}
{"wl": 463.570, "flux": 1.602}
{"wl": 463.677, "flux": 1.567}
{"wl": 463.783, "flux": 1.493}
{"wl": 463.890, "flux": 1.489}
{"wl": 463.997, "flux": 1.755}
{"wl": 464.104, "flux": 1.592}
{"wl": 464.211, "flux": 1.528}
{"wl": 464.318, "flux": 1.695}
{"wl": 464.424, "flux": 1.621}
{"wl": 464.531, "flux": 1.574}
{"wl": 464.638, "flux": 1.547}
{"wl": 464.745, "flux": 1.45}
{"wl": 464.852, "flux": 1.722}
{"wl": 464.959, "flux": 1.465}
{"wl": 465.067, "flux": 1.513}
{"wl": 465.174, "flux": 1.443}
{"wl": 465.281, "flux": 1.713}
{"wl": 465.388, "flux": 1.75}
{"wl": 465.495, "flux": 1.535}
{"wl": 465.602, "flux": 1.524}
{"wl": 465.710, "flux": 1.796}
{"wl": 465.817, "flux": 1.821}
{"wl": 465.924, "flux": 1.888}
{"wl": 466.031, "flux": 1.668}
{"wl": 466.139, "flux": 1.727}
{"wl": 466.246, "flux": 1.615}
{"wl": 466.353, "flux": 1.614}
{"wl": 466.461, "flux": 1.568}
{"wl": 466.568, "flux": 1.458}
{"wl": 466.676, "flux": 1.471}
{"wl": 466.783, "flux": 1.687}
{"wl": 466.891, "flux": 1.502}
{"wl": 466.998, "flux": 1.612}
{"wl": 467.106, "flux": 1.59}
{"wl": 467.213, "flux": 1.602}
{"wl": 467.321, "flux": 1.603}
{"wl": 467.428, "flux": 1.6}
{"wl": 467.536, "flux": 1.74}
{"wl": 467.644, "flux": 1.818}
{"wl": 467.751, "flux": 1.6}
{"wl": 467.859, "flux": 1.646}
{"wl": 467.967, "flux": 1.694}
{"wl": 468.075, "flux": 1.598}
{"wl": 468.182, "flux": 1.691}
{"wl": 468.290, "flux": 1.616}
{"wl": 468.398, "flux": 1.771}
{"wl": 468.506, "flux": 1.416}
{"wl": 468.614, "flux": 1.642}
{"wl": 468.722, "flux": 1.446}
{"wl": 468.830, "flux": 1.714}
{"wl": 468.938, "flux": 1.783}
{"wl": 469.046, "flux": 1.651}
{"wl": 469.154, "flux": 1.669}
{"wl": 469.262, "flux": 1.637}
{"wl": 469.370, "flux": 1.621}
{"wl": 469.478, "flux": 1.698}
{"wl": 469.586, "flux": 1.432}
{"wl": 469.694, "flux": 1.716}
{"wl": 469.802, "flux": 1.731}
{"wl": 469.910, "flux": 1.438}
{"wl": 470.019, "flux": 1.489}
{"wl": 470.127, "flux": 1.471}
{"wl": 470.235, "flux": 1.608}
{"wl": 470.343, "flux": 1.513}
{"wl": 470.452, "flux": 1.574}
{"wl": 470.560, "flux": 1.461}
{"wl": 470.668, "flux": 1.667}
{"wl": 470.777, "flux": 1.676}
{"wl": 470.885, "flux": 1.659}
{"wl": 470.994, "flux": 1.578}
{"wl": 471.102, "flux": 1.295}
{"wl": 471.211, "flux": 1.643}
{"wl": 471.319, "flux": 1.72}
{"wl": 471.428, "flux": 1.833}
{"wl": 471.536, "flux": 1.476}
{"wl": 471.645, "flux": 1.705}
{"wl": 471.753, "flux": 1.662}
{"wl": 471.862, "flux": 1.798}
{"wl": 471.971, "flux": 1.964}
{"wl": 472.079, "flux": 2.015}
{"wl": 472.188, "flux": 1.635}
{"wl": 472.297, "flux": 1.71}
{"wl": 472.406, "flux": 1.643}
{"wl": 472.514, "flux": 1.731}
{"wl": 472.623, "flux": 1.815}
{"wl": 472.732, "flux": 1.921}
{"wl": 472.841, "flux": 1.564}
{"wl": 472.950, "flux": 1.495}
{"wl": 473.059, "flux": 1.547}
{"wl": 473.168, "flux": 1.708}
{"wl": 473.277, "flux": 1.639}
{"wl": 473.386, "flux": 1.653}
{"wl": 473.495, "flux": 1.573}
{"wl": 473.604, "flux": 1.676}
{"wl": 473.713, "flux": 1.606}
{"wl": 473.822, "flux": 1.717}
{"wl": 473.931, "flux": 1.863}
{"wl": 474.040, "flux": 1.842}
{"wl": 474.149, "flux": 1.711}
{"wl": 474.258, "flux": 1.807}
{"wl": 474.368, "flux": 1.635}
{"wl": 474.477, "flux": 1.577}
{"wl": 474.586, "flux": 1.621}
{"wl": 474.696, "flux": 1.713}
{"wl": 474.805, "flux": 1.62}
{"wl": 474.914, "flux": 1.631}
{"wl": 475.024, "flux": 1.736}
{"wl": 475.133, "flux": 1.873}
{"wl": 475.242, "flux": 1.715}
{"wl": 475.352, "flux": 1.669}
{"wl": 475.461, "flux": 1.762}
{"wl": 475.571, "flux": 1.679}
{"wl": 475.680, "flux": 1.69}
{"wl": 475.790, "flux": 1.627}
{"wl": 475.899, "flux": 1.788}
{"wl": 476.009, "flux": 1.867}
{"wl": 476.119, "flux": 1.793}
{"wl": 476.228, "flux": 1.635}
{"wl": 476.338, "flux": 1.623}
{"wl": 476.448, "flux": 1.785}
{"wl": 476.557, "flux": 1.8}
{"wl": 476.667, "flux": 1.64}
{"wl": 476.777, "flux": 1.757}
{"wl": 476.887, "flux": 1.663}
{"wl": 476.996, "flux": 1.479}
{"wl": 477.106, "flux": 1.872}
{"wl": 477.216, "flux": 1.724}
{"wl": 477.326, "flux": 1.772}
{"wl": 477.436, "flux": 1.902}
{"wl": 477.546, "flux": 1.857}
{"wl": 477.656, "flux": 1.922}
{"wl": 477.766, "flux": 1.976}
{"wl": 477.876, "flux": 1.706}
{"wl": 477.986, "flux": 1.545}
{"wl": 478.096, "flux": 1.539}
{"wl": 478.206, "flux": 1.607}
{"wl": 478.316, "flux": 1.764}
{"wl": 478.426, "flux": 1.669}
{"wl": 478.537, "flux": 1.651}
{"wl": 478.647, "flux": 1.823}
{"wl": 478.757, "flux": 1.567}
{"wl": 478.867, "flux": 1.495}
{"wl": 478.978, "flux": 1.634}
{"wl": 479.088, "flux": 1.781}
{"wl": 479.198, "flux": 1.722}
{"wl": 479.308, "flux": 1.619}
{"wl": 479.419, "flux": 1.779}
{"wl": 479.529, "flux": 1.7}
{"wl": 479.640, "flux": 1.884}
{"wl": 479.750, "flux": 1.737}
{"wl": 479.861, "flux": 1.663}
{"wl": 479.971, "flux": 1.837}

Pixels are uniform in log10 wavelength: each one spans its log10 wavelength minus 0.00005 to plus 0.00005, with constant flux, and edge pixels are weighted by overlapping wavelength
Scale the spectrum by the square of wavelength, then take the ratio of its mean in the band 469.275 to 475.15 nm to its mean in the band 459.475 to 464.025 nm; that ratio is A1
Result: 1.03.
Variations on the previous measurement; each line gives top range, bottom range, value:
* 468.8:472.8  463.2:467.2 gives 1.05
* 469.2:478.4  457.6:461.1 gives 1.11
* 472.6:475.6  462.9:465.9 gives 1.08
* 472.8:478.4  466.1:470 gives 1.09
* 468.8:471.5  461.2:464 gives 0.96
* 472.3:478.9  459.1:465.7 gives 1.09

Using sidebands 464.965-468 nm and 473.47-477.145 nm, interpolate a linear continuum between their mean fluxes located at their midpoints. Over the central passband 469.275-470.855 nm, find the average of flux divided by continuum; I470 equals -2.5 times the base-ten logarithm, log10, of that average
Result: 0.05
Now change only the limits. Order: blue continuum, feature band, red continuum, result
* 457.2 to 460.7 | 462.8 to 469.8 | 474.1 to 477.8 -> 0.03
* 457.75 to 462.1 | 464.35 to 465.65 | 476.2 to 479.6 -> 0.06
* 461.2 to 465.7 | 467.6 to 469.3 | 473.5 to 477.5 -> 0.03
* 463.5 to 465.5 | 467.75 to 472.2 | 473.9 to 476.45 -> 0.01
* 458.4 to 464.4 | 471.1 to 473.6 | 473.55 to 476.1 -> 0.01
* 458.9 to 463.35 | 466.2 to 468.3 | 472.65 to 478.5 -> 0.06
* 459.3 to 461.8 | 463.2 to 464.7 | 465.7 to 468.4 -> 0.03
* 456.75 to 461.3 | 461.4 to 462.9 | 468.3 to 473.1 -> -0.09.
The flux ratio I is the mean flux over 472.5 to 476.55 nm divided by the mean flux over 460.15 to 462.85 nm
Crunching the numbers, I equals 1.0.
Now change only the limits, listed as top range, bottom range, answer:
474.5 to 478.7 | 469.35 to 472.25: 1.05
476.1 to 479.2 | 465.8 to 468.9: 1.05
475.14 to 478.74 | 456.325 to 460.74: 1.06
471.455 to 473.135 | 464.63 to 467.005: 1.06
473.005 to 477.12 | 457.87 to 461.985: 1.03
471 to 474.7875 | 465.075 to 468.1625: 1.03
